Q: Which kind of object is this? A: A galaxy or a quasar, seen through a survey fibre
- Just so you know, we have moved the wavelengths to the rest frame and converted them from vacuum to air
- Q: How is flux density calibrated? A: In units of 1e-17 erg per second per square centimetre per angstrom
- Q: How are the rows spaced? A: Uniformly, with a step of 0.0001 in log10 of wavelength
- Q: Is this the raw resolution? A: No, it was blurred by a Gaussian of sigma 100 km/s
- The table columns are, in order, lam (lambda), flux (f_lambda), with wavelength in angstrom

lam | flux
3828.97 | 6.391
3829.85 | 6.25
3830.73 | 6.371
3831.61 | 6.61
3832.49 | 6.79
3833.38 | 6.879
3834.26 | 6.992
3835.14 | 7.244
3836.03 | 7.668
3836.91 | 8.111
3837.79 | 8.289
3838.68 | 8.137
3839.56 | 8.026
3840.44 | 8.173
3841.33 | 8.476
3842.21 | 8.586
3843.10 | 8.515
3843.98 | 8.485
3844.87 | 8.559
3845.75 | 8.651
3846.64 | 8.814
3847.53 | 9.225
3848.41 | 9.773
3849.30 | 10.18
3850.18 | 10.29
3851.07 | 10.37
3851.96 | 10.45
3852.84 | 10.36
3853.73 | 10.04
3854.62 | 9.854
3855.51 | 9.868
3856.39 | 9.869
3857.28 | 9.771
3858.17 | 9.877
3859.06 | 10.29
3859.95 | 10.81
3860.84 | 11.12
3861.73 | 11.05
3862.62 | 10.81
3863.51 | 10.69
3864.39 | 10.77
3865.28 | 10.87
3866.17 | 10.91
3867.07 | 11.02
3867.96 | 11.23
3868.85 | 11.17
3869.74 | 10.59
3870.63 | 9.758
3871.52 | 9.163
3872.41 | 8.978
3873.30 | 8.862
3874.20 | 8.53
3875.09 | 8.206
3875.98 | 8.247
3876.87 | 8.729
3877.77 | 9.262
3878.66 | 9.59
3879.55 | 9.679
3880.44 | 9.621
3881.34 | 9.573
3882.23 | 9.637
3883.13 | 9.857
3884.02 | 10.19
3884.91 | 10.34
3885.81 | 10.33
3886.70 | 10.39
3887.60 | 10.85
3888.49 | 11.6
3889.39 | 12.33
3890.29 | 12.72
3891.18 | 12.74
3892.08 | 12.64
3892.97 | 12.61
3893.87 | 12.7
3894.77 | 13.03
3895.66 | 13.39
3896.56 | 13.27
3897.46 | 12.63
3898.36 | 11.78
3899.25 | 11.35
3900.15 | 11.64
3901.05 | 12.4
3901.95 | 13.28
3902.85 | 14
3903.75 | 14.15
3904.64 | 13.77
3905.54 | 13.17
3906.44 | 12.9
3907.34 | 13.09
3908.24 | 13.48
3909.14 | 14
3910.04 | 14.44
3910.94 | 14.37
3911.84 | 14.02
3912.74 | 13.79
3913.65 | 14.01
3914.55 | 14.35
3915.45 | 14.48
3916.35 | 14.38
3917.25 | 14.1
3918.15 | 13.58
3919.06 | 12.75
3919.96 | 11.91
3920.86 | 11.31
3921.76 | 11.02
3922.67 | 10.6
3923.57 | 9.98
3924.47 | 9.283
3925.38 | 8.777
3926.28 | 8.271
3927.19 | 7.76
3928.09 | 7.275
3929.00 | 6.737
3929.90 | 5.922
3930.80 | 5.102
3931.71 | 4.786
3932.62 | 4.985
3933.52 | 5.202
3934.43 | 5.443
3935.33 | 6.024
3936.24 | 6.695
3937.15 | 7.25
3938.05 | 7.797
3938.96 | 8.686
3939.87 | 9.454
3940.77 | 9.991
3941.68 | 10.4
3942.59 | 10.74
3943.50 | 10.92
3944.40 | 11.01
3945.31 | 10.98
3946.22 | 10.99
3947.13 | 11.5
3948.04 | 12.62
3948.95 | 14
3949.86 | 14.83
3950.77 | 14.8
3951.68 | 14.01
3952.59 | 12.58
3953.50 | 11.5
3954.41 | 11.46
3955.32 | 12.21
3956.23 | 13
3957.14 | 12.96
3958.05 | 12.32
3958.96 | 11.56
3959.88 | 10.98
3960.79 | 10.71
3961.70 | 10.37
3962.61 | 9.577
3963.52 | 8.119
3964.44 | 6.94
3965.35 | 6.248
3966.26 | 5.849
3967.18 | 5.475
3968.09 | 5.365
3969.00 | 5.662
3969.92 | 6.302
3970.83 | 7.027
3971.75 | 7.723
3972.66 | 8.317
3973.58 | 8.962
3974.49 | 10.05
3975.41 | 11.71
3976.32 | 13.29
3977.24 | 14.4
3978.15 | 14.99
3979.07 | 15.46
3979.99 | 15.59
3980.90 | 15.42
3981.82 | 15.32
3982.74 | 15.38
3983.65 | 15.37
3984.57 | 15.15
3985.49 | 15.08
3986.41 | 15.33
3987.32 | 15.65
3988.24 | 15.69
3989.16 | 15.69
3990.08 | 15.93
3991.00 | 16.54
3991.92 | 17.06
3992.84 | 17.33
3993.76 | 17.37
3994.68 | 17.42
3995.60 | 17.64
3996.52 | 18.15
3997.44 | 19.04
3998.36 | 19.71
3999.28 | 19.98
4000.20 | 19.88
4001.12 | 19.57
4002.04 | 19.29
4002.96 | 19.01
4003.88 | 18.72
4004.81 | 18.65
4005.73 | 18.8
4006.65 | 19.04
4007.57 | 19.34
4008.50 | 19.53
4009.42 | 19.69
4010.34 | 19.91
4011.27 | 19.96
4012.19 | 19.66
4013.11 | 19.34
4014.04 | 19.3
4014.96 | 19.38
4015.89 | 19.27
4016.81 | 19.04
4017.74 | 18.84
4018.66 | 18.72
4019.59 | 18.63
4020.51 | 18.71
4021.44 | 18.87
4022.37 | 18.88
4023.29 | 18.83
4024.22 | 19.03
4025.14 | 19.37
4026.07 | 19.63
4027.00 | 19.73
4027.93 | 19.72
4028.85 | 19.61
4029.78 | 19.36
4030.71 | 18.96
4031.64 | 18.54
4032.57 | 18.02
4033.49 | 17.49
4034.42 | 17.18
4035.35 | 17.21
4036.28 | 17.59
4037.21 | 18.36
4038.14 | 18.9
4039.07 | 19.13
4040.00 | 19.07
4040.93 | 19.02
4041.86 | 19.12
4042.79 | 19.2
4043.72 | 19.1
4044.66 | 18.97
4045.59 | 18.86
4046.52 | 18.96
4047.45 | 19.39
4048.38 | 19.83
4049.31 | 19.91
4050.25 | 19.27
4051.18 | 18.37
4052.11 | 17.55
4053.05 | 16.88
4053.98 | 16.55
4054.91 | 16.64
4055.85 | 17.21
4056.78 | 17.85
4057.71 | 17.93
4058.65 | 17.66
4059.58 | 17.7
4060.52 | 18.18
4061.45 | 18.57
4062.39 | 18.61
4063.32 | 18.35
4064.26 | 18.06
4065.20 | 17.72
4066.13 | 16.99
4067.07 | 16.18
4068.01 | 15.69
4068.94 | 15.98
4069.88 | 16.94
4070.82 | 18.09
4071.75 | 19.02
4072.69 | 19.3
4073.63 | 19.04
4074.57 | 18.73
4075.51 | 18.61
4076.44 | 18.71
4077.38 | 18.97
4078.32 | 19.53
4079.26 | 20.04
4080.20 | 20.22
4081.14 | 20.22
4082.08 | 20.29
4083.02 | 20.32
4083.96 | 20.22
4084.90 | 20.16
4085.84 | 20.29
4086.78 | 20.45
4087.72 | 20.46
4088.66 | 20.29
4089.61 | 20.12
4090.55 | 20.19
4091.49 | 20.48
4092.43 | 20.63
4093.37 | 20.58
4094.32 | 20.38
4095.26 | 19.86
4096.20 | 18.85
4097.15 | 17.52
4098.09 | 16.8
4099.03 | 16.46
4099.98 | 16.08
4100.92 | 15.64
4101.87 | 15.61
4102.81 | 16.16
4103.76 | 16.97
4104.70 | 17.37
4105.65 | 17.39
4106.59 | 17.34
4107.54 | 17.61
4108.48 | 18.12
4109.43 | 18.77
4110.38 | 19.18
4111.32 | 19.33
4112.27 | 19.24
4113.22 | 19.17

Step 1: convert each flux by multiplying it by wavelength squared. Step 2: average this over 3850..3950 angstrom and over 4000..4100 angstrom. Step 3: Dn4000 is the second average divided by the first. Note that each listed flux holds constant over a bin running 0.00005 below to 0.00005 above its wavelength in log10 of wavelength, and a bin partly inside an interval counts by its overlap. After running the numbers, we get 1.9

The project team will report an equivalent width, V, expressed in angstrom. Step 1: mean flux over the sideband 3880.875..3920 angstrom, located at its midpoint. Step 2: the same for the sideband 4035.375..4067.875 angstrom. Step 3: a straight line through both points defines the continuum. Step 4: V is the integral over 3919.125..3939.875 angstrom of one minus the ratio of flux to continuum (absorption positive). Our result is 8.77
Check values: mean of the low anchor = 12.6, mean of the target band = 7.89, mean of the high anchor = 18.2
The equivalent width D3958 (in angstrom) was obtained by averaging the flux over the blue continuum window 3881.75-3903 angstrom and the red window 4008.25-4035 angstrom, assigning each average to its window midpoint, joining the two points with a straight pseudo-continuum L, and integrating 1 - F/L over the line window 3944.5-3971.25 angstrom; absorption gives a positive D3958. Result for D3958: 8.78 angstrom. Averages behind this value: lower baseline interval 11.9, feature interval 10.4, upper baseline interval 19.1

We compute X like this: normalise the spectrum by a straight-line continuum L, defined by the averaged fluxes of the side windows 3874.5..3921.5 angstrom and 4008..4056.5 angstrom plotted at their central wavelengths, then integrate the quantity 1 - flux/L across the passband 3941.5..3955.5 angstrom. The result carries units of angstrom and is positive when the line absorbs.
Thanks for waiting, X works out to 2.34 angstrom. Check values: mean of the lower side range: 12.1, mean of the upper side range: 18.8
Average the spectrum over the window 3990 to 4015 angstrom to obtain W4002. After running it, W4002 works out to 18.8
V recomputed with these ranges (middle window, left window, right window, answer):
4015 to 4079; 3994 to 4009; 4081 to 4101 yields 2.51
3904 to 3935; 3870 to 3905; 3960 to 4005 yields 2.70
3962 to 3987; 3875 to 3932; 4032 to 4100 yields 6.38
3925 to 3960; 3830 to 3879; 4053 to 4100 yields 8.84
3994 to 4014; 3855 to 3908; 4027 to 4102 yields -3.74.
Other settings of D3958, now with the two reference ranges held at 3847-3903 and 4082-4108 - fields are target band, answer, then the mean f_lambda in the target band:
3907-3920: -1.9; 13.8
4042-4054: -1.3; 18.8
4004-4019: -3.5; 19.3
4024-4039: -2.1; 18.7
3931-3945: 5.5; 7.94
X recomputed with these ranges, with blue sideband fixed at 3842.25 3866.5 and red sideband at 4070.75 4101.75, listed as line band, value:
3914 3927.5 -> 1.1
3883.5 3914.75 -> -2.5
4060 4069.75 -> 0.5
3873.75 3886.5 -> 1.8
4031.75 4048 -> -1.1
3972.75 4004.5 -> -1.5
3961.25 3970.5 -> 4.8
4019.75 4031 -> -1.6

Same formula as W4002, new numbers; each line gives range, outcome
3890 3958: 11.3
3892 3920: 13.3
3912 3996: 11.3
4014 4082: 18.5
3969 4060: 17.4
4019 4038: 18.7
